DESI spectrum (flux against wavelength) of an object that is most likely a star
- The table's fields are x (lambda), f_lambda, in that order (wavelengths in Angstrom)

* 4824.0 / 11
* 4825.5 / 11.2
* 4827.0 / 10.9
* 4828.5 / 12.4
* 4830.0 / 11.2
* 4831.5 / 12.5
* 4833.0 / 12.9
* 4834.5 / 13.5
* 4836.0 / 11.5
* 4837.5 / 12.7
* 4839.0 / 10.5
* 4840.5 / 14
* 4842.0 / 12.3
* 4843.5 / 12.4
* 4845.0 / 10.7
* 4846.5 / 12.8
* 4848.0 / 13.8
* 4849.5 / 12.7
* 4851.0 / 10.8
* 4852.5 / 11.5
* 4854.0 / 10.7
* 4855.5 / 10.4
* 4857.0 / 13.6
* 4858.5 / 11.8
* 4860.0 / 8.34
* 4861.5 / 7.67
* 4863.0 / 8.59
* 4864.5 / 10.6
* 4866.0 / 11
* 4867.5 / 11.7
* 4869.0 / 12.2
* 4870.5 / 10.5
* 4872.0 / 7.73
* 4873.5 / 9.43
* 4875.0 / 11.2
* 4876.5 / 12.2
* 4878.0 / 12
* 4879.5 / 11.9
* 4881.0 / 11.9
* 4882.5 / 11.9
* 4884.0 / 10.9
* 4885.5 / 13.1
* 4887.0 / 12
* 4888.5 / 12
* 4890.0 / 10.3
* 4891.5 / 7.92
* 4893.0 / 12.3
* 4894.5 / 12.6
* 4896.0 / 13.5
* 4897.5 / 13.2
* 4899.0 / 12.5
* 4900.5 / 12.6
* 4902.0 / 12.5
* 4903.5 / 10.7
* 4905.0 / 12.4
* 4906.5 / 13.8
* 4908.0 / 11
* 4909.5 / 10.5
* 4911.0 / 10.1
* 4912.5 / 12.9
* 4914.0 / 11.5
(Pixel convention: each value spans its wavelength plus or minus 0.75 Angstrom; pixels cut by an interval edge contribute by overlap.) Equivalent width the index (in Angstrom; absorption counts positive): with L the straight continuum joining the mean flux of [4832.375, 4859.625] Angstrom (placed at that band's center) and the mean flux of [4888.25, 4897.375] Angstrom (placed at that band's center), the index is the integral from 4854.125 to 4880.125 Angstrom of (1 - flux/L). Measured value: 2.63 Angstrom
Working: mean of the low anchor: 12.1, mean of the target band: 10.6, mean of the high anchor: 11.5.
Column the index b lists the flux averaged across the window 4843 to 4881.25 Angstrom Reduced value 11.1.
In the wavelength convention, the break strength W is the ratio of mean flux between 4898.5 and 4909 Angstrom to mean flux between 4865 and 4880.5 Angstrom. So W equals 1.11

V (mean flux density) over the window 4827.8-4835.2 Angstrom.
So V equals 12.5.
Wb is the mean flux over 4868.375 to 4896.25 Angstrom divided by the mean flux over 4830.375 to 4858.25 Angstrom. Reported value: 0.93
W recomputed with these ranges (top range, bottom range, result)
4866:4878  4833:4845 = 0.88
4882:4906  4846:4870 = 1.07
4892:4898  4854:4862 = 1.21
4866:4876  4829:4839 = 0.86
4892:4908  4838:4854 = 1.03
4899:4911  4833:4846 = 0.97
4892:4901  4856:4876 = 1.22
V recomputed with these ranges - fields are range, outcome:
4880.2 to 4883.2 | 11.9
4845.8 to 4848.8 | 13.3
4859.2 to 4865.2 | 8.81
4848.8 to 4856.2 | 11.2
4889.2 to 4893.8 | 10.2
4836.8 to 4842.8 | 12.4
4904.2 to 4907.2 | 13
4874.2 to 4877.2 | 11.7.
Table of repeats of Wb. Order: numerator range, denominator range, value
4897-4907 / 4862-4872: 1.19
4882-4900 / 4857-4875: 1.17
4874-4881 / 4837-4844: 0.95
